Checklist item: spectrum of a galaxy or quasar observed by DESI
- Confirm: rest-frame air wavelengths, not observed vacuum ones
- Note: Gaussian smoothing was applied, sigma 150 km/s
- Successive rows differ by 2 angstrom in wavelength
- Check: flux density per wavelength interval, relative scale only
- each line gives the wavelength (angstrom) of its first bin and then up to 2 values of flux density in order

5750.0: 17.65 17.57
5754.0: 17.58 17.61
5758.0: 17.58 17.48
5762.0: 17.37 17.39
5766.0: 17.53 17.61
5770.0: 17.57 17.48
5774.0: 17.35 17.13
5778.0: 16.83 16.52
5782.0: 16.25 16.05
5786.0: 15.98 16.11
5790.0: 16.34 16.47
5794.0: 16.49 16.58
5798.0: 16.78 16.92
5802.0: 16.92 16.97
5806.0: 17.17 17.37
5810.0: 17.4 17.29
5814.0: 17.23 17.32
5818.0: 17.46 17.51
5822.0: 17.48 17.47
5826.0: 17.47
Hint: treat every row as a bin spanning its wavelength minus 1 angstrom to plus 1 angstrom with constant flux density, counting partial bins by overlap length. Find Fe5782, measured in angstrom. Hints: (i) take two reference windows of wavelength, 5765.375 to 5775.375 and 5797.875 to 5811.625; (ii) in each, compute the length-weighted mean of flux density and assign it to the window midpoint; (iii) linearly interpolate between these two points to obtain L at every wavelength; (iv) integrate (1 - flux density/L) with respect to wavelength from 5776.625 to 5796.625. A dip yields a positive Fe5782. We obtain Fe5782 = 1.1 angstrom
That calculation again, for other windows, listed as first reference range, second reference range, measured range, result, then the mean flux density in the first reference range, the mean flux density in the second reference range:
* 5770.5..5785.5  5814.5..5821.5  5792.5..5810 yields 0.25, 16.8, 17.4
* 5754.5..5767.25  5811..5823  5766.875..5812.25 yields 1.54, 17.5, 17.4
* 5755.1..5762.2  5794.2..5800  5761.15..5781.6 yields 0.00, 17.5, 16.7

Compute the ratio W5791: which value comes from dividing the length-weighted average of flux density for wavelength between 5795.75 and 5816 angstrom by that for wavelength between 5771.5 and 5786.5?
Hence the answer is 1.02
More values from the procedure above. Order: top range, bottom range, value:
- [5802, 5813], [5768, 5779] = 0.99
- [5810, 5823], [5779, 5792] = 1.07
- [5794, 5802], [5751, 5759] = 0.95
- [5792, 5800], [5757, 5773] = 0.95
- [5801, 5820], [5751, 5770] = 0.98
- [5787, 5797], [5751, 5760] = 0.93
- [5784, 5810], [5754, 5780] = 0.96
